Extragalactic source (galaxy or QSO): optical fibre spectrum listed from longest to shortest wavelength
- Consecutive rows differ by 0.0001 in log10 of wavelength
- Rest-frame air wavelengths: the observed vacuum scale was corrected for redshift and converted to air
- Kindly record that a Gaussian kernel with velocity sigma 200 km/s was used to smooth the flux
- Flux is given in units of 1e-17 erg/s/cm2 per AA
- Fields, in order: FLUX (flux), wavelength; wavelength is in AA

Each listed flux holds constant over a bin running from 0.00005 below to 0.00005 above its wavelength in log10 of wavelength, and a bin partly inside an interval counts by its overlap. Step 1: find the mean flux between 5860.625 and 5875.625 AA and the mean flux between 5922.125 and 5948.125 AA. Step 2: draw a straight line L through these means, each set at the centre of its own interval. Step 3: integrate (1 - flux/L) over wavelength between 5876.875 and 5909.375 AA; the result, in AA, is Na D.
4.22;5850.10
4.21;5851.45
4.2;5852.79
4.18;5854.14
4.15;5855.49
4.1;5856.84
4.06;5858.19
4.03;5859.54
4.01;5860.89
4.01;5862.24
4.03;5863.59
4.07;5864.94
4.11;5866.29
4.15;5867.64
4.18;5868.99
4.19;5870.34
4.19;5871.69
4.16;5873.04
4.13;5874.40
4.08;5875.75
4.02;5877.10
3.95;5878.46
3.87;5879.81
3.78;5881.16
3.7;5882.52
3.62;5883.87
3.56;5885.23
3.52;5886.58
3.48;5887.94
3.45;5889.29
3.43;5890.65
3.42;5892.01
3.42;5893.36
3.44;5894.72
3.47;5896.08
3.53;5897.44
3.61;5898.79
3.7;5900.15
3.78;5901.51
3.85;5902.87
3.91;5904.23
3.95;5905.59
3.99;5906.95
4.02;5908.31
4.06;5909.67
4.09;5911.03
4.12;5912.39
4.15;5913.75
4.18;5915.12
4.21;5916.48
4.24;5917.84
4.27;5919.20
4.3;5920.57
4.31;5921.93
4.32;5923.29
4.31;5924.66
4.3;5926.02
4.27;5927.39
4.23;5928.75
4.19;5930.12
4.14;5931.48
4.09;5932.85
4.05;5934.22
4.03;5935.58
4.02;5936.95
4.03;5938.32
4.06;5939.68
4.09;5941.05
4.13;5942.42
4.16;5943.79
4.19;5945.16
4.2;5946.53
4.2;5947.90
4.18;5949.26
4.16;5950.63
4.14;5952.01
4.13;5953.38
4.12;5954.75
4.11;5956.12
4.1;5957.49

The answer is 3.50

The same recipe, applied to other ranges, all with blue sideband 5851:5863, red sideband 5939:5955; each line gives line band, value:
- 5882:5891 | 1.3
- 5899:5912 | 0.6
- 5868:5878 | -0.1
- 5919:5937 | -0.3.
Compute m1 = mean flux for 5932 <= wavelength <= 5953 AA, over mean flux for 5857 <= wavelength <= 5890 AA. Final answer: 1.0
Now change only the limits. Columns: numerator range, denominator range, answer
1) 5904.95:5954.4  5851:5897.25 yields 1.07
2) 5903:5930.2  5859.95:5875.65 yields 1.01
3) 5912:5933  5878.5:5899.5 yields 1.19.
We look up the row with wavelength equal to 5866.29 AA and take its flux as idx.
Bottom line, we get 4.11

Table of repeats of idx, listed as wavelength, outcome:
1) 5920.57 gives 4.3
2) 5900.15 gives 3.7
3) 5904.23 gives 3.91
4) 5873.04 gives 4.16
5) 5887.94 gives 3.48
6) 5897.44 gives 3.53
